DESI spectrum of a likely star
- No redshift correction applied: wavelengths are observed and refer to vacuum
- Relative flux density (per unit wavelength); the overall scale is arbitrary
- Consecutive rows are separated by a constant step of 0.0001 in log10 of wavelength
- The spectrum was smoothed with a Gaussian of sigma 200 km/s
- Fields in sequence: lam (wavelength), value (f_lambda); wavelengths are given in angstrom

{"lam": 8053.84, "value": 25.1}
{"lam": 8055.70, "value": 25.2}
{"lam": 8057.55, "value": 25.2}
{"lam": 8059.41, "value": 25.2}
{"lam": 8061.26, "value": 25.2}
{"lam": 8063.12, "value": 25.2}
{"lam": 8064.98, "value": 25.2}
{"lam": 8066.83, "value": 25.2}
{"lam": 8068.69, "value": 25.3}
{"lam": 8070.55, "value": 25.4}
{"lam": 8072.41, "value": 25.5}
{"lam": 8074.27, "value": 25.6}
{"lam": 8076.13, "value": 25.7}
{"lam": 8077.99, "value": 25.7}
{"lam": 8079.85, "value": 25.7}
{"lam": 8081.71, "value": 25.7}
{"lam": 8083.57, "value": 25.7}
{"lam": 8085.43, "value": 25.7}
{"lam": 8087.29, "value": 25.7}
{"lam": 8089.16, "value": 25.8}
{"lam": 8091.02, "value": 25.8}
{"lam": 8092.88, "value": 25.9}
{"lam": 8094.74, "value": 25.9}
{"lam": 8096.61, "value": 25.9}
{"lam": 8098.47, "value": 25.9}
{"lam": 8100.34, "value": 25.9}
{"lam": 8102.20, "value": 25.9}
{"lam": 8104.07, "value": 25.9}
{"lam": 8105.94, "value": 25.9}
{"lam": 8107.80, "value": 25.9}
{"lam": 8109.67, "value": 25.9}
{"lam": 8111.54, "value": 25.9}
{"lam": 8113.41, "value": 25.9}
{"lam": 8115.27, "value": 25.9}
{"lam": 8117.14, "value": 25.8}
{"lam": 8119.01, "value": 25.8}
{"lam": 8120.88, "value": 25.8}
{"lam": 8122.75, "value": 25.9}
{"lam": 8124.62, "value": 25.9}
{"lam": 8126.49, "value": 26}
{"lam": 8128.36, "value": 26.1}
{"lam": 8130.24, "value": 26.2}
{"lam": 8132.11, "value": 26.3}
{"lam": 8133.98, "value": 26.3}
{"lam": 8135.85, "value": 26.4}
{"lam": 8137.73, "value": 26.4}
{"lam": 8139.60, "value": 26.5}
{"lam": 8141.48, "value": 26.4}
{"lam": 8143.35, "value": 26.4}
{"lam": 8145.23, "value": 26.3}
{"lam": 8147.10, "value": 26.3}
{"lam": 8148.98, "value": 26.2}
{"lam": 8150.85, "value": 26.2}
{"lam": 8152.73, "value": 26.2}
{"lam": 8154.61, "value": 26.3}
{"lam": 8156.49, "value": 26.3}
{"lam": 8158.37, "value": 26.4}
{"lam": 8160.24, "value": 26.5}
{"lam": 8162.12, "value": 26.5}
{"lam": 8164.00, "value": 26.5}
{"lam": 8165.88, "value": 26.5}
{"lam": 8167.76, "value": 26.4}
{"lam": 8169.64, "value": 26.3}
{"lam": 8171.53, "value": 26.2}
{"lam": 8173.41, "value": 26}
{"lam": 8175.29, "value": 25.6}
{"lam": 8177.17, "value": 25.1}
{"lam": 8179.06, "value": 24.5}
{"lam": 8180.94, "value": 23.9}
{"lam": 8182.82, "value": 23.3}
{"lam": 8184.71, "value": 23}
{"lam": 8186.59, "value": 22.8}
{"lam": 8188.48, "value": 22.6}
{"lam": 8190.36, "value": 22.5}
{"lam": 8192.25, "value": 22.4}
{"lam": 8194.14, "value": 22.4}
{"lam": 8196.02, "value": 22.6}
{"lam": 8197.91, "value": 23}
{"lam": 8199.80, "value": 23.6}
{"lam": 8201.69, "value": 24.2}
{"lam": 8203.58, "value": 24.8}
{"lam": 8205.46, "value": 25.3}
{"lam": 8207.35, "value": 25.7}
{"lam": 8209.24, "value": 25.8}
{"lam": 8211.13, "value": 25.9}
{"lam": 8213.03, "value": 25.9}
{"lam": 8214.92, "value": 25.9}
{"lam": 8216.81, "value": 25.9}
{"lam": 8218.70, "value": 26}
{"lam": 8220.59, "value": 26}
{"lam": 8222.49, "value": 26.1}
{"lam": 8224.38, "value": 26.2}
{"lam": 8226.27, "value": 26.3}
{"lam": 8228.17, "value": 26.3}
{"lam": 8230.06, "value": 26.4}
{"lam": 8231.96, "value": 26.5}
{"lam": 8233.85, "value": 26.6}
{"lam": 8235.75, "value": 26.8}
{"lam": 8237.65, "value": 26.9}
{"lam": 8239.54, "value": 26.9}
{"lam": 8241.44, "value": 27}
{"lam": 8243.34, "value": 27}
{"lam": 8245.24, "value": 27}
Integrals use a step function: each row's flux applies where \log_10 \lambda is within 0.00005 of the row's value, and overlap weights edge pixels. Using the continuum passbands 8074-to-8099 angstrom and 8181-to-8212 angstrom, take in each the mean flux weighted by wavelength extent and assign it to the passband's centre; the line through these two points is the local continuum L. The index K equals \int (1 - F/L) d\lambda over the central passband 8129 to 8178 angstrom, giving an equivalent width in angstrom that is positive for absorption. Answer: -3.4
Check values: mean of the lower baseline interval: 25.8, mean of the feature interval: 26.3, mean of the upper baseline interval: 23.7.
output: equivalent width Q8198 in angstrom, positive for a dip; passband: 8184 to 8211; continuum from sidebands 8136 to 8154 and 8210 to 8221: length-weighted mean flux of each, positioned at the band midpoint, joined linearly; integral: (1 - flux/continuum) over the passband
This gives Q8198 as 2.42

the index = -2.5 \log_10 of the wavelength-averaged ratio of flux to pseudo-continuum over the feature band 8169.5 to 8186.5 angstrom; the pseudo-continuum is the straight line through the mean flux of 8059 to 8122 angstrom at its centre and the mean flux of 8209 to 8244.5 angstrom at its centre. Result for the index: 0.060 mag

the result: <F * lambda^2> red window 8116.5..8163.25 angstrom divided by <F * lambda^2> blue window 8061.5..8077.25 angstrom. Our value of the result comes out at 1.1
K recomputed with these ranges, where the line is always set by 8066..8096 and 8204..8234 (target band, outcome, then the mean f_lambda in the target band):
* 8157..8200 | 2.2 angstrom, 24.6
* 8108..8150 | -0.6 angstrom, 26.1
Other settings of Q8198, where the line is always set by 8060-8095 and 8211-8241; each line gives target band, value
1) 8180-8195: 1.9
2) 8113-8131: -0.1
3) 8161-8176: -0.1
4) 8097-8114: -0.1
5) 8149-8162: -0.2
